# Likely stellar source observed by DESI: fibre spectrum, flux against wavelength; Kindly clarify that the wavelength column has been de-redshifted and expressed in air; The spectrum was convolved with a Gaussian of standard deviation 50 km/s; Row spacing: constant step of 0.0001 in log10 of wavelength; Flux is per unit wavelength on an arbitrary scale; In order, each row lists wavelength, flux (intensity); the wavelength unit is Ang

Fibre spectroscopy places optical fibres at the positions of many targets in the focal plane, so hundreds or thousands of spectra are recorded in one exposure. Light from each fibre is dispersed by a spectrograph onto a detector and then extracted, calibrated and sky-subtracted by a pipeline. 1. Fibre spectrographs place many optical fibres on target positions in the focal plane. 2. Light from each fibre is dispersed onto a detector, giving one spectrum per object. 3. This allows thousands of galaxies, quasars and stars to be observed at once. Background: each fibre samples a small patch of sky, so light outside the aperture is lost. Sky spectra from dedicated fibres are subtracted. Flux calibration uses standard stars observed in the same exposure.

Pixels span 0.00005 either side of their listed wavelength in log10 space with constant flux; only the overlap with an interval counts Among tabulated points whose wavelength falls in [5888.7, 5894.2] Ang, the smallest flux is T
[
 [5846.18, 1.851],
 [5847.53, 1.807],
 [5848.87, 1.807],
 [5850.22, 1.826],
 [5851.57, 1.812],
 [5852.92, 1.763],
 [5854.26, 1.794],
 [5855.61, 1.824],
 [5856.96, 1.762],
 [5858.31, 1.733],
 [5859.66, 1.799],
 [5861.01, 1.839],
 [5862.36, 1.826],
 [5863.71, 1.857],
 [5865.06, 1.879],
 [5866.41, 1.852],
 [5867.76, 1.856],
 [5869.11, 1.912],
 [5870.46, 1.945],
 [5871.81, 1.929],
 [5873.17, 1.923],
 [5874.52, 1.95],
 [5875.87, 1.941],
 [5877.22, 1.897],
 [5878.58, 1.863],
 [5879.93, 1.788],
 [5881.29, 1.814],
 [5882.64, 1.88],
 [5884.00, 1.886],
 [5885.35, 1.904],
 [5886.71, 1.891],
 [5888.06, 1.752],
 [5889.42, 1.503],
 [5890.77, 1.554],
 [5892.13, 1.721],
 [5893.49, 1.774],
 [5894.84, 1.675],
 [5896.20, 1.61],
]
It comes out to 1.503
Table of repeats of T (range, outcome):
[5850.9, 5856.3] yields 1.763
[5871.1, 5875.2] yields 1.923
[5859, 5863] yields 1.799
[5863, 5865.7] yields 1.857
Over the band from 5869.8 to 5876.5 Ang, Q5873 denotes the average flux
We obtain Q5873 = 1.94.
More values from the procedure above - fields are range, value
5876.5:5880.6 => 1.85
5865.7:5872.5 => 1.9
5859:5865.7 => 1.84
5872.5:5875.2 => 1.94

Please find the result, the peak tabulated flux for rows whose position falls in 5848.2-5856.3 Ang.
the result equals 1.826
